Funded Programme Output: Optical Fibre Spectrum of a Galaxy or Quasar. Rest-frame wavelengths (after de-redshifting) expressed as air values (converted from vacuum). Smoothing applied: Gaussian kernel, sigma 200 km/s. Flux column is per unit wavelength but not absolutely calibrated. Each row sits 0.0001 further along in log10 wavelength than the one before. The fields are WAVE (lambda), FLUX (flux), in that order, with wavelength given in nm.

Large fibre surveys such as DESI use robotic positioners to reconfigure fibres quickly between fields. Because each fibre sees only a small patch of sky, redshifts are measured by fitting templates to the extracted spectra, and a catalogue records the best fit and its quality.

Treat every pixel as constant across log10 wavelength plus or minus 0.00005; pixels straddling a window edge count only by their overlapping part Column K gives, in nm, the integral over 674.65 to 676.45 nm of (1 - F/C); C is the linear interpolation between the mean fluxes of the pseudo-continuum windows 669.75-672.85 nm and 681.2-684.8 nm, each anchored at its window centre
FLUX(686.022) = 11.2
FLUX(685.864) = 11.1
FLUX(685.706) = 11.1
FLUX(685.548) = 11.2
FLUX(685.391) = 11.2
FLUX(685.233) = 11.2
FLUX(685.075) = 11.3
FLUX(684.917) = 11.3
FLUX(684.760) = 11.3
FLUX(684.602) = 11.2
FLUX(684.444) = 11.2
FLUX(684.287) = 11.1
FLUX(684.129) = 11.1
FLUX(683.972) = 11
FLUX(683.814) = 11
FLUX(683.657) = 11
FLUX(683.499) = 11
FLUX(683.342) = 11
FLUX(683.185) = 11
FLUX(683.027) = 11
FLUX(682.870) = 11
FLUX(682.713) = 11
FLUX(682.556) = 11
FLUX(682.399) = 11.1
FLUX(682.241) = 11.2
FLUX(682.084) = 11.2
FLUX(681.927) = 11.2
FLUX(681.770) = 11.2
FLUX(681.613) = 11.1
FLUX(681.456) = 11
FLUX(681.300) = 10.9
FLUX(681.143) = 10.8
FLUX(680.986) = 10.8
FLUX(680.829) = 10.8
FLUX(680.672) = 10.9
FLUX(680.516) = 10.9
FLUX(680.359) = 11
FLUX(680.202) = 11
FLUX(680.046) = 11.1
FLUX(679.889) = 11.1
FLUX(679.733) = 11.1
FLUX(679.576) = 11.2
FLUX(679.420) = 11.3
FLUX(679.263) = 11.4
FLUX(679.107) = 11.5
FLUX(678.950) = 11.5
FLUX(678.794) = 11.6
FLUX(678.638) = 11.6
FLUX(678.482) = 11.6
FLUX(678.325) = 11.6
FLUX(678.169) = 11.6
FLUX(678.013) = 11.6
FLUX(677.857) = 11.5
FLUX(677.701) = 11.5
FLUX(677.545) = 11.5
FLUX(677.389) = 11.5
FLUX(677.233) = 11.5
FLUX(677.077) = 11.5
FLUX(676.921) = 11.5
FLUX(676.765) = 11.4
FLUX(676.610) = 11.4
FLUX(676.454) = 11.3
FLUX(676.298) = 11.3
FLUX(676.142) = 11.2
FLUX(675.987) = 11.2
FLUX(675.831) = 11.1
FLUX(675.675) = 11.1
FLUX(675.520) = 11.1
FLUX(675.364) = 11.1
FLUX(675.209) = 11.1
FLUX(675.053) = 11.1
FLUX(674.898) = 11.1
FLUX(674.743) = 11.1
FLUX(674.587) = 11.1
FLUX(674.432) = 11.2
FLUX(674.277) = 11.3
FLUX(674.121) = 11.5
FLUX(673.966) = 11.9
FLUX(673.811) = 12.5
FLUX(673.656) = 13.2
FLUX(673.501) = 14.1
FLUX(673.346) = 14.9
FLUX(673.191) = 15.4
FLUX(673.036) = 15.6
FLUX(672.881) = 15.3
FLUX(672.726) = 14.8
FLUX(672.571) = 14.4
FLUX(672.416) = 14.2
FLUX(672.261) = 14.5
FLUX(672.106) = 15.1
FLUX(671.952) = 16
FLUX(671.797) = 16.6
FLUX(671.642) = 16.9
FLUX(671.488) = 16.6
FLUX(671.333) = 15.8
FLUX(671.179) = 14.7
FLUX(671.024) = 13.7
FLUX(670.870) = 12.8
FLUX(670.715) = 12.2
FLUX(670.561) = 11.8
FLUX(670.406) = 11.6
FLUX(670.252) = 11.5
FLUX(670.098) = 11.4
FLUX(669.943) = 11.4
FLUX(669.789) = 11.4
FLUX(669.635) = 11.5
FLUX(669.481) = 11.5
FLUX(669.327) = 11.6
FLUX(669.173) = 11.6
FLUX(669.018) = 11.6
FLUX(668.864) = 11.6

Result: 0.243 nm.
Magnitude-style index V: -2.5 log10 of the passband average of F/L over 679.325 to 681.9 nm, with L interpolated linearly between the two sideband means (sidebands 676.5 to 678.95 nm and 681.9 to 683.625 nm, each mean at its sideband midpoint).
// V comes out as 0.02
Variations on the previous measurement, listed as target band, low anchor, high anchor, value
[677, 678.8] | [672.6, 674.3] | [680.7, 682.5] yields 0.065 mag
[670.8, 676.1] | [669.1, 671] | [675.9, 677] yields -0.158 mag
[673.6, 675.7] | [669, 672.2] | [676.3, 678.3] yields 0.067 mag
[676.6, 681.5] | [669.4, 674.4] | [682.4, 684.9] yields 0.072 mag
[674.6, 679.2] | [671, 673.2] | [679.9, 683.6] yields 0.158 mag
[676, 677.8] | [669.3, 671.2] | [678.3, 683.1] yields 0.005 mag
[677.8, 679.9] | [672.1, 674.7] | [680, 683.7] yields 0.041 mag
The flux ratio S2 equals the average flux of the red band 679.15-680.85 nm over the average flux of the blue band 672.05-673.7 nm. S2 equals 0.8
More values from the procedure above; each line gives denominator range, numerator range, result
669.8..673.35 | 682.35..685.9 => 0.78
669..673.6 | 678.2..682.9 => 0.81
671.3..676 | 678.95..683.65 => 0.83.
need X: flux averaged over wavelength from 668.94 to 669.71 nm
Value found 11.6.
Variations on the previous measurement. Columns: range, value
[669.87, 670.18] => 11.4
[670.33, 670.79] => 11.9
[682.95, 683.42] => 11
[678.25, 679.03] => 11.6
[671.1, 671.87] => 16.1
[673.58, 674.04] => 12.5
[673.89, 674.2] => 11.7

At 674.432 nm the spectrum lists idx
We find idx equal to 11.2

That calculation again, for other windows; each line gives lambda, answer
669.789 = 11.4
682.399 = 11.1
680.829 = 10.8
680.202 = 11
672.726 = 14.8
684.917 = 11.3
